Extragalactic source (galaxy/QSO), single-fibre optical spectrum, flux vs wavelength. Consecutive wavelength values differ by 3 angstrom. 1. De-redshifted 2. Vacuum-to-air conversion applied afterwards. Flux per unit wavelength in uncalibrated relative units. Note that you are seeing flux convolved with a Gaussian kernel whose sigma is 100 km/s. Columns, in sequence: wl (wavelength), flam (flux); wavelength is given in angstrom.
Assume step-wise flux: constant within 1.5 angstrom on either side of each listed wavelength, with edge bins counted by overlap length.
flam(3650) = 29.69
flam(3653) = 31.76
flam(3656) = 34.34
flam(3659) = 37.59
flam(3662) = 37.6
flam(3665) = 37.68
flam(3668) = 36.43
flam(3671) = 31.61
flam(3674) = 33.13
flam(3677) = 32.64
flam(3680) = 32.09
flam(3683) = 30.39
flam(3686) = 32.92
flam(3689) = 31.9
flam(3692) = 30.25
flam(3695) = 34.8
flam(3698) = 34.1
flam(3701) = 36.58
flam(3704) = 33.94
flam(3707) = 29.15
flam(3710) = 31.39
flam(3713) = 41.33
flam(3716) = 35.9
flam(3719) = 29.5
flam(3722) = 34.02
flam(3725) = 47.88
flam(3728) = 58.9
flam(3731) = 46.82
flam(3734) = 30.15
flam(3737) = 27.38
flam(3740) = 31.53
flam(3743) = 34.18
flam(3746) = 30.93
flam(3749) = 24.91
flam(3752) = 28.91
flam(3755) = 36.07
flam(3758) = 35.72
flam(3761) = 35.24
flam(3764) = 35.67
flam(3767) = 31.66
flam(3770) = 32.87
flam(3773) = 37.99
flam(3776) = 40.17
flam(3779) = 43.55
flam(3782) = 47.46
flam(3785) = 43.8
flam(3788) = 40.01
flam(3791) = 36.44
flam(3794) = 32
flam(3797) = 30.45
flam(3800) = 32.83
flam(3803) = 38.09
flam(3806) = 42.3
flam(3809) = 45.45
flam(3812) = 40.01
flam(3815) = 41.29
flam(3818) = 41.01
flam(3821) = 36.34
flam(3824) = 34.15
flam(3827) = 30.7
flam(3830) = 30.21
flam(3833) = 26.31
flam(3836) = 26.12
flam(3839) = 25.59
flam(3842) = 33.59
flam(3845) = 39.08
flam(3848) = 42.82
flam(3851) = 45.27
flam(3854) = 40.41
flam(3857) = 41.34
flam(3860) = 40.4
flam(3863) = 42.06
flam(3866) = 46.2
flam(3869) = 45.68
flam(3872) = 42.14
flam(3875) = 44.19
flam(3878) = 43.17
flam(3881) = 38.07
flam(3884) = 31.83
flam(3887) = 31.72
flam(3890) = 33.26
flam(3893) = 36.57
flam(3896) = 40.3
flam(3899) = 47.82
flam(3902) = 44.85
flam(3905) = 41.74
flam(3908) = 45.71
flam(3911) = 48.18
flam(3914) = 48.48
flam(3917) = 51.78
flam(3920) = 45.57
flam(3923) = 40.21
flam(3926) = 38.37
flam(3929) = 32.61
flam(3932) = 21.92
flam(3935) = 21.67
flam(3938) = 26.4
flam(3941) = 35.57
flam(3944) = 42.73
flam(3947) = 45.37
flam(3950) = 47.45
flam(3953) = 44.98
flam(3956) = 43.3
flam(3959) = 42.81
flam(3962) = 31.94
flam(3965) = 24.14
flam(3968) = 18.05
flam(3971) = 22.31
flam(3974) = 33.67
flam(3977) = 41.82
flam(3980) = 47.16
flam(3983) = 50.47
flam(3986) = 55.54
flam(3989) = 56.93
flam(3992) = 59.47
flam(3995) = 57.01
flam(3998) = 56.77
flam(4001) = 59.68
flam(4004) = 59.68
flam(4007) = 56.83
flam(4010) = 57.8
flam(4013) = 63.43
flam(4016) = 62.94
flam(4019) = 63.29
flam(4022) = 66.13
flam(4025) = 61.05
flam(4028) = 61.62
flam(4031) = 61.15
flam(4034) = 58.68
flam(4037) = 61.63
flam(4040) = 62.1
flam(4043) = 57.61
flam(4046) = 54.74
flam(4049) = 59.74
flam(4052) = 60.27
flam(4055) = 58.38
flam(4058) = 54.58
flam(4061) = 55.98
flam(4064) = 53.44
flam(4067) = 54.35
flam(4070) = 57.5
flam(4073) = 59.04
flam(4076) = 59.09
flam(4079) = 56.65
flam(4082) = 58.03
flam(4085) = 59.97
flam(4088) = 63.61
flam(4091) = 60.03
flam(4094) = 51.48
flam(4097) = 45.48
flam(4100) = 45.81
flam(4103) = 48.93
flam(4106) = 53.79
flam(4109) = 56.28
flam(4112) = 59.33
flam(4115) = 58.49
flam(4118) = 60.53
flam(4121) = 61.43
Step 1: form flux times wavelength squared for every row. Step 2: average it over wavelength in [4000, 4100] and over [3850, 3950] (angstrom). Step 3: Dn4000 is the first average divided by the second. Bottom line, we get 1.6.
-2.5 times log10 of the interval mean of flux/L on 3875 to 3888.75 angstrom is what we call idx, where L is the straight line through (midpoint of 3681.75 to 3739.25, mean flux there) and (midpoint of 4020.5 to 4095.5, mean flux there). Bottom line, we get 0.26 mag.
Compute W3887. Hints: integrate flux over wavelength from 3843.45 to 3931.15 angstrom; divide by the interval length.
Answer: 41.6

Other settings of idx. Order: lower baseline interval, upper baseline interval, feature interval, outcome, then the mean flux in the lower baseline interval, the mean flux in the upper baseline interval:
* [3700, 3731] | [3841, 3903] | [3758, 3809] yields 0.04 mag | 38.3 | 40.5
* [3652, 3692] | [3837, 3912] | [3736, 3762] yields 0.15 mag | 33.7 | 40.3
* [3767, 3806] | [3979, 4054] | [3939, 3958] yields 0.23 mag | 37.9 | 58.9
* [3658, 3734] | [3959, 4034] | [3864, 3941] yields 0.17 mag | 35.8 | 51.2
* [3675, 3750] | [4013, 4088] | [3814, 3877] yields 0.17 mag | 34.6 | 59.3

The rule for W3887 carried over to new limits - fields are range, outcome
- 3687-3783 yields 35.6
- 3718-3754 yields 35.5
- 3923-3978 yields 34.3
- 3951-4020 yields 48.1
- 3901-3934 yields 41.4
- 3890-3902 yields 40.9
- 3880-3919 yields 41.7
